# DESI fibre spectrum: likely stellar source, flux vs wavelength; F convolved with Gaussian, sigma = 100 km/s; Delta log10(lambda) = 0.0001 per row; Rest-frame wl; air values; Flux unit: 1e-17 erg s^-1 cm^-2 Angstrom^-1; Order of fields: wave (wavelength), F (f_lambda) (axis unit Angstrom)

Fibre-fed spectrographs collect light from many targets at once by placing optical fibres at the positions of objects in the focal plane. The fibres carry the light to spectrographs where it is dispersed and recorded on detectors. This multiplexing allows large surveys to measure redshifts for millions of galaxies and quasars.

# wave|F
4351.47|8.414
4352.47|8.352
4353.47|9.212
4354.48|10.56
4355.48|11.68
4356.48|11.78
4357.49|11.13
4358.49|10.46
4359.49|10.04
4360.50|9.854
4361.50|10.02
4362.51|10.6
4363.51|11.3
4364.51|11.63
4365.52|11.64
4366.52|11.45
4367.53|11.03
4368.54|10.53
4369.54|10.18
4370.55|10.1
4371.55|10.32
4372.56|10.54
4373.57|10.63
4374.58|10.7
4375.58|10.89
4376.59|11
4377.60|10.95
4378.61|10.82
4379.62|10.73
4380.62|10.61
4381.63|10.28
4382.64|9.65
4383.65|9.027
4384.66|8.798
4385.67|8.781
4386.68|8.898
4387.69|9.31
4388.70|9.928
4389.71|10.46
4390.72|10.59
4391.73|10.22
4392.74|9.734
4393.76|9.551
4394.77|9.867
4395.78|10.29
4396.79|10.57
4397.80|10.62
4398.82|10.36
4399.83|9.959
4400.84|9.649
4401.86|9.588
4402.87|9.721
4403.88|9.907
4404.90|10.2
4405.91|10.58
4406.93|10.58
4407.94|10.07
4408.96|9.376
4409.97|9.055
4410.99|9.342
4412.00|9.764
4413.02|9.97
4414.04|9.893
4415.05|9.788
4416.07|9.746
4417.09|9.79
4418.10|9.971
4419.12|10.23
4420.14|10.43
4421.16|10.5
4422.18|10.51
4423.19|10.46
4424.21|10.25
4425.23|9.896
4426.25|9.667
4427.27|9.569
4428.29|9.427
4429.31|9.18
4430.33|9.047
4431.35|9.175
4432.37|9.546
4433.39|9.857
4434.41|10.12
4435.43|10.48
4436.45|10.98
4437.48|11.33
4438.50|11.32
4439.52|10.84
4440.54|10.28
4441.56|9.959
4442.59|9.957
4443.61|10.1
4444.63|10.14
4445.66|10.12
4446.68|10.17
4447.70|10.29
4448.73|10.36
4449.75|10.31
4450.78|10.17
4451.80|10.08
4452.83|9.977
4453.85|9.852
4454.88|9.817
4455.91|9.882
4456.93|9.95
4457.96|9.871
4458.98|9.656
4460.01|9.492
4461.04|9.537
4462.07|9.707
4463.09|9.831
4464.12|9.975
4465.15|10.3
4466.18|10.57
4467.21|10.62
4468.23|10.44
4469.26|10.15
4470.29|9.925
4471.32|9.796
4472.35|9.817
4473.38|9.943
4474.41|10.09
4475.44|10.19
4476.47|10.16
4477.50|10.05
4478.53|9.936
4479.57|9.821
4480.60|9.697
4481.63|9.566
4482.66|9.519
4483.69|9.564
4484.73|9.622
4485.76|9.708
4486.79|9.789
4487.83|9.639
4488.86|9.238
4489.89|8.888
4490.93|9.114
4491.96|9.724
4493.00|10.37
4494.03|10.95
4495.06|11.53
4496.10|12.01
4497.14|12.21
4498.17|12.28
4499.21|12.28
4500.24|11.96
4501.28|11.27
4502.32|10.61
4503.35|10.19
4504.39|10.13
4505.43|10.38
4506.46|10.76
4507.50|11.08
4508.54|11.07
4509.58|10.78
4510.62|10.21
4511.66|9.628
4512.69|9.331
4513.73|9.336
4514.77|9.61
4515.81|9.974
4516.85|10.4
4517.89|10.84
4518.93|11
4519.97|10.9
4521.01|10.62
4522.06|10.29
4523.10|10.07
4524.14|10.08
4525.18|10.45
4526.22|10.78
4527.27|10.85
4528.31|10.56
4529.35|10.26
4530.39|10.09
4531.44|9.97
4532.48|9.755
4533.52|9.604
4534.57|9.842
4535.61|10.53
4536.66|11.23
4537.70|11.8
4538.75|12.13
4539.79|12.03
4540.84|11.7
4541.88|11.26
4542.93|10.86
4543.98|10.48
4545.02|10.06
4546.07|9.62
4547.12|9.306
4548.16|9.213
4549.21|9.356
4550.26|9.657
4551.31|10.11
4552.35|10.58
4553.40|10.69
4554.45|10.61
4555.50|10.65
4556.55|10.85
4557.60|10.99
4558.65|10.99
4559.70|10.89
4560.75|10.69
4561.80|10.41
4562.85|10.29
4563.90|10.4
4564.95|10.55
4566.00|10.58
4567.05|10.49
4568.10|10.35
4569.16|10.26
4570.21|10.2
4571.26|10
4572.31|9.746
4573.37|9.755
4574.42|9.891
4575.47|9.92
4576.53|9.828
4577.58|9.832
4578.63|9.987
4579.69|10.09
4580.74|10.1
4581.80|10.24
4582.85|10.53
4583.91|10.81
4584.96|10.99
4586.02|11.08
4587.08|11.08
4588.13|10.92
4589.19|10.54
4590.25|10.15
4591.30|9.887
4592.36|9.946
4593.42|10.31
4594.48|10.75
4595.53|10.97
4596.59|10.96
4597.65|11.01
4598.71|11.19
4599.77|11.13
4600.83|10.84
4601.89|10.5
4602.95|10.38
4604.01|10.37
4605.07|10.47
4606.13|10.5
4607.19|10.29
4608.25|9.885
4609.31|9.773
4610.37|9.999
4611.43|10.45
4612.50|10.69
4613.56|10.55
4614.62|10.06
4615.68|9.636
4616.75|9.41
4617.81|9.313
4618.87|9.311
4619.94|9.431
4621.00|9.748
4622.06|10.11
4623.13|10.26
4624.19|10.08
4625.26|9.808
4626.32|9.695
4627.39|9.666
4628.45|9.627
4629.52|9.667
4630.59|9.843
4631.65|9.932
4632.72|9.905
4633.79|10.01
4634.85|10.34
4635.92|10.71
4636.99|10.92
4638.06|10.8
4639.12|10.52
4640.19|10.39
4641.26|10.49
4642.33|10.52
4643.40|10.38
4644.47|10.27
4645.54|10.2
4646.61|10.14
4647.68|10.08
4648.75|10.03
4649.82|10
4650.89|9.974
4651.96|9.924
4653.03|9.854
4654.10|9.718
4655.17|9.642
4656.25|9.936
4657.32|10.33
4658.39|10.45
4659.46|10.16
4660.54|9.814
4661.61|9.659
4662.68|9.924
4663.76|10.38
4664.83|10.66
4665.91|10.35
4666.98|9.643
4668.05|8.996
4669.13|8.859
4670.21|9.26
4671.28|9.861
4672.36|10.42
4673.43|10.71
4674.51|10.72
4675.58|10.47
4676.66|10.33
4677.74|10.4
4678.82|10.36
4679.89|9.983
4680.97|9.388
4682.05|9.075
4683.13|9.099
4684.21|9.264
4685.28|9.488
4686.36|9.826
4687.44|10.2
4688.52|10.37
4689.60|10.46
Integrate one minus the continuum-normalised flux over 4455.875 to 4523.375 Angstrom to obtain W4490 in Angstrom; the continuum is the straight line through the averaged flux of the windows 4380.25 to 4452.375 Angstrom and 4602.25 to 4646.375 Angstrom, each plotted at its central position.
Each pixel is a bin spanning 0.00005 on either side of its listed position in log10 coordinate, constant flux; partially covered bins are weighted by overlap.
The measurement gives -1.4 Angstrom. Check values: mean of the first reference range 9.99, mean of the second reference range 10.1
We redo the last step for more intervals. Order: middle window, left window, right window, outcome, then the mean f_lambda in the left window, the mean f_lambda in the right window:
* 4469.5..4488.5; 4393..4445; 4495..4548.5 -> 1.0 Angstrom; 10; 10.6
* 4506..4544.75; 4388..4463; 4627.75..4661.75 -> -1.8 Angstrom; 10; 10.1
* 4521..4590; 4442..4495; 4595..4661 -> -2.4 Angstrom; 9.94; 10.2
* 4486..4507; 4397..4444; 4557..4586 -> -1.0 Angstrom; 10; 10.3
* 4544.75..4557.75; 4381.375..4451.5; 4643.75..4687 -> -0.2 Angstrom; 9.98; 9.94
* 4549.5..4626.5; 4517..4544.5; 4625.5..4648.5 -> 0.7 Angstrom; 10.7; 10.2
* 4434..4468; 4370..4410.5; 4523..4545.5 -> 0.5 Angstrom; 10.1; 10.7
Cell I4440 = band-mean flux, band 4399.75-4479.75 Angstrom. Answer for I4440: 10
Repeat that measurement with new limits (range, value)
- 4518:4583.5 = 10.4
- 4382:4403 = 9.79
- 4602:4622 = 10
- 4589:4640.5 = 10.2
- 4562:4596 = 10.3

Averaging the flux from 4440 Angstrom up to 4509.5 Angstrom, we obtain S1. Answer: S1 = 10.2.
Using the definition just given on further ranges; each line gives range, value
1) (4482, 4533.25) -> 10.4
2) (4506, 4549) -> 10.4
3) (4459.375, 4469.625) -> 10.1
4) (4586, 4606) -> 10.6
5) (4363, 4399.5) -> 10.3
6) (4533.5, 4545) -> 11.1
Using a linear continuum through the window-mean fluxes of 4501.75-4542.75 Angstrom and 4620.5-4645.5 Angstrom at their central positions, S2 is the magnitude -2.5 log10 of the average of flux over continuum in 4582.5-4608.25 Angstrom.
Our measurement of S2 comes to -0.04 mag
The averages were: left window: 10.5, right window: 10.2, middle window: 10.6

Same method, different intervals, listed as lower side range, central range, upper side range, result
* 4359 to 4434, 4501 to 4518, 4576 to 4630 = -0.01 mag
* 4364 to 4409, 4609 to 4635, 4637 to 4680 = 0.03 mag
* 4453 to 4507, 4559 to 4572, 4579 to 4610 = 0.00 mag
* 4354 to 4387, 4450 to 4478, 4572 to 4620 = 0.05 mag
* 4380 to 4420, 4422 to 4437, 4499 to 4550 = 0.02 mag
